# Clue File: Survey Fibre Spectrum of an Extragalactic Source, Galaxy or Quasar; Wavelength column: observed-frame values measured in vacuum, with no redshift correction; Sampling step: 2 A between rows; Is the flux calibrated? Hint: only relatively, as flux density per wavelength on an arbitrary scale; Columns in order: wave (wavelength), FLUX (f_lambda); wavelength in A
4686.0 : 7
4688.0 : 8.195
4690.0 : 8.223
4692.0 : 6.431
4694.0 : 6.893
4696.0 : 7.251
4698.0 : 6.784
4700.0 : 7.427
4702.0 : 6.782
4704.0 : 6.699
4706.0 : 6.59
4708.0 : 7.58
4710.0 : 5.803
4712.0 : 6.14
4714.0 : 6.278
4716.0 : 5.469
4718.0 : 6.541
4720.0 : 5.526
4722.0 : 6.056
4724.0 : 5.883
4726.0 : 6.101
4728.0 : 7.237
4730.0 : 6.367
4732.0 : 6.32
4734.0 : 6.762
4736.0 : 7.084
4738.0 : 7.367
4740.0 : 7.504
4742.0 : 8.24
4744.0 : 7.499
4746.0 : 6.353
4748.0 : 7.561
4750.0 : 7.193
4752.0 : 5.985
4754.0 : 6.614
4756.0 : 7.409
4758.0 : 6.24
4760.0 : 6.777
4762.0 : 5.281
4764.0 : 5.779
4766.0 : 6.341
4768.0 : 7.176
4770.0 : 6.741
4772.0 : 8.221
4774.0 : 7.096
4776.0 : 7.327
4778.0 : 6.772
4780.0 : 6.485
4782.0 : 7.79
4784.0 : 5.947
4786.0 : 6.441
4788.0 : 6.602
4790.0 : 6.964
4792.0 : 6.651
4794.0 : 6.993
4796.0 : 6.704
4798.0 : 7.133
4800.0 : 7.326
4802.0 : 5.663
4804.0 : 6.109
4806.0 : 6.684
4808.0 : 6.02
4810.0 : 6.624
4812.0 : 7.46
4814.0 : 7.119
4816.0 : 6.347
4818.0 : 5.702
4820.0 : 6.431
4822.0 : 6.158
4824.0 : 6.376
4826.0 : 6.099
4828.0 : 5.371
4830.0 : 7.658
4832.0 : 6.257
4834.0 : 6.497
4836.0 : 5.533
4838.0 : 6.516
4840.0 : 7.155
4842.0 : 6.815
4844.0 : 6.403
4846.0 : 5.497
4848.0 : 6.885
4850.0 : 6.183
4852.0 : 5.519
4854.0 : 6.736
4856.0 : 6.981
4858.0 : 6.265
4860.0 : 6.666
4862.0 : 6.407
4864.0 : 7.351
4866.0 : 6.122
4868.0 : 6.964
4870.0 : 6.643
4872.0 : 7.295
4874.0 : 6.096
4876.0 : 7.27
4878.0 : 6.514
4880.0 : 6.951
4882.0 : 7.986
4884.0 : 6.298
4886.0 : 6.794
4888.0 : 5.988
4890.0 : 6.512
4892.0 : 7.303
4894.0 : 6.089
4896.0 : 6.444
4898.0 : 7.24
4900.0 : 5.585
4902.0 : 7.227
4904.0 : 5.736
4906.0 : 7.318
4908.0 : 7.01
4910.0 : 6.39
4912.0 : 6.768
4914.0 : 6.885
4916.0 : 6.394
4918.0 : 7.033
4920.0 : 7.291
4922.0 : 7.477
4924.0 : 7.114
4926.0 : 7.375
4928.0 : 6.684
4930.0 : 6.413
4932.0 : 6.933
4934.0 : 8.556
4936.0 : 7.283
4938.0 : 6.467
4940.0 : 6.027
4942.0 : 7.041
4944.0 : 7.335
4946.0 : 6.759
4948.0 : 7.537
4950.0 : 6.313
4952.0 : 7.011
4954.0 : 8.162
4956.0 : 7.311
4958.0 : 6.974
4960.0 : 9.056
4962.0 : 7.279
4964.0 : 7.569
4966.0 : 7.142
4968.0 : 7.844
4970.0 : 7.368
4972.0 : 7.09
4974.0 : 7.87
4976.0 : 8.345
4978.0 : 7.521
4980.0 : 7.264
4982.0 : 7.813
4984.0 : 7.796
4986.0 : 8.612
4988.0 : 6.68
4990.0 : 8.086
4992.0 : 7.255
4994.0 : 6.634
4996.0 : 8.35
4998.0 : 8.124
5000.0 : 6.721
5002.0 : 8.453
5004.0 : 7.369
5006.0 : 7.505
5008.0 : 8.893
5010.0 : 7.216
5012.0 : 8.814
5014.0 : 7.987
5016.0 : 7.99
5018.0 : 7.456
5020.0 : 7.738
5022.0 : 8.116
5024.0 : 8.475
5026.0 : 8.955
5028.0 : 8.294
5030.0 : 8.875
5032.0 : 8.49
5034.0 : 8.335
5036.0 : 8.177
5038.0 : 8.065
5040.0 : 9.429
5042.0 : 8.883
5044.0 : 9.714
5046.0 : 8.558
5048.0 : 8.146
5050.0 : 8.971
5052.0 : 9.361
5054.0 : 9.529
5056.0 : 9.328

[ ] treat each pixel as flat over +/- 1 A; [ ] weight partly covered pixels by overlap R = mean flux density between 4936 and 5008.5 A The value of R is 7.48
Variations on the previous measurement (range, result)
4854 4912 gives 6.7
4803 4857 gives 6.41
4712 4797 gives 6.7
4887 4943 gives 6.81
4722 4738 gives 6.56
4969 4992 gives 7.66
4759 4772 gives 6.49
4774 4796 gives 6.81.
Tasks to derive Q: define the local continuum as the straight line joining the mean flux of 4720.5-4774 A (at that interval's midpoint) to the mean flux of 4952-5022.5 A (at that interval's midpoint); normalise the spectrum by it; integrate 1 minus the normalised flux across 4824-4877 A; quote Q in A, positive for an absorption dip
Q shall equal 5.0 A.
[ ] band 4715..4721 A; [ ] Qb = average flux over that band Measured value 5.85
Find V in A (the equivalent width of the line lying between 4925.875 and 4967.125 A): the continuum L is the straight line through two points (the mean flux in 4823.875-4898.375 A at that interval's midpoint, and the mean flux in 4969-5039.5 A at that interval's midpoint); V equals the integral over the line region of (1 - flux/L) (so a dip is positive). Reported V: 1.0 A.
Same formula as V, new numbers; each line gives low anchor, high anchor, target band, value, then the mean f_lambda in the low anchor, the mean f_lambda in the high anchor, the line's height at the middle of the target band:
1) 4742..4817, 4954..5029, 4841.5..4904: 5.3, 6.76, 7.79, 7.21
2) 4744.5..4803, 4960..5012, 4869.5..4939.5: 4.7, 6.75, 7.68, 7.32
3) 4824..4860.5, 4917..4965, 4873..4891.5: 0.0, 6.39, 7.21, 6.72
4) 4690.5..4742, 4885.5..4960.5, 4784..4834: 1.8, 6.64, 6.93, 6.77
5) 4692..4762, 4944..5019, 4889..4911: 2.1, 6.69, 7.62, 7.32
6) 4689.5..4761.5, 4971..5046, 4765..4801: 0.3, 6.73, 8.04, 7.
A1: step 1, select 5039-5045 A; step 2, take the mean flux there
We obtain 9.34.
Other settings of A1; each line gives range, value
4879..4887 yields 7.01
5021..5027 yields 8.52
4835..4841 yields 6.4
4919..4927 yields 7.31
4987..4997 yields 7.4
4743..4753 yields 6.92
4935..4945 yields 6.83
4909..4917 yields 6.61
